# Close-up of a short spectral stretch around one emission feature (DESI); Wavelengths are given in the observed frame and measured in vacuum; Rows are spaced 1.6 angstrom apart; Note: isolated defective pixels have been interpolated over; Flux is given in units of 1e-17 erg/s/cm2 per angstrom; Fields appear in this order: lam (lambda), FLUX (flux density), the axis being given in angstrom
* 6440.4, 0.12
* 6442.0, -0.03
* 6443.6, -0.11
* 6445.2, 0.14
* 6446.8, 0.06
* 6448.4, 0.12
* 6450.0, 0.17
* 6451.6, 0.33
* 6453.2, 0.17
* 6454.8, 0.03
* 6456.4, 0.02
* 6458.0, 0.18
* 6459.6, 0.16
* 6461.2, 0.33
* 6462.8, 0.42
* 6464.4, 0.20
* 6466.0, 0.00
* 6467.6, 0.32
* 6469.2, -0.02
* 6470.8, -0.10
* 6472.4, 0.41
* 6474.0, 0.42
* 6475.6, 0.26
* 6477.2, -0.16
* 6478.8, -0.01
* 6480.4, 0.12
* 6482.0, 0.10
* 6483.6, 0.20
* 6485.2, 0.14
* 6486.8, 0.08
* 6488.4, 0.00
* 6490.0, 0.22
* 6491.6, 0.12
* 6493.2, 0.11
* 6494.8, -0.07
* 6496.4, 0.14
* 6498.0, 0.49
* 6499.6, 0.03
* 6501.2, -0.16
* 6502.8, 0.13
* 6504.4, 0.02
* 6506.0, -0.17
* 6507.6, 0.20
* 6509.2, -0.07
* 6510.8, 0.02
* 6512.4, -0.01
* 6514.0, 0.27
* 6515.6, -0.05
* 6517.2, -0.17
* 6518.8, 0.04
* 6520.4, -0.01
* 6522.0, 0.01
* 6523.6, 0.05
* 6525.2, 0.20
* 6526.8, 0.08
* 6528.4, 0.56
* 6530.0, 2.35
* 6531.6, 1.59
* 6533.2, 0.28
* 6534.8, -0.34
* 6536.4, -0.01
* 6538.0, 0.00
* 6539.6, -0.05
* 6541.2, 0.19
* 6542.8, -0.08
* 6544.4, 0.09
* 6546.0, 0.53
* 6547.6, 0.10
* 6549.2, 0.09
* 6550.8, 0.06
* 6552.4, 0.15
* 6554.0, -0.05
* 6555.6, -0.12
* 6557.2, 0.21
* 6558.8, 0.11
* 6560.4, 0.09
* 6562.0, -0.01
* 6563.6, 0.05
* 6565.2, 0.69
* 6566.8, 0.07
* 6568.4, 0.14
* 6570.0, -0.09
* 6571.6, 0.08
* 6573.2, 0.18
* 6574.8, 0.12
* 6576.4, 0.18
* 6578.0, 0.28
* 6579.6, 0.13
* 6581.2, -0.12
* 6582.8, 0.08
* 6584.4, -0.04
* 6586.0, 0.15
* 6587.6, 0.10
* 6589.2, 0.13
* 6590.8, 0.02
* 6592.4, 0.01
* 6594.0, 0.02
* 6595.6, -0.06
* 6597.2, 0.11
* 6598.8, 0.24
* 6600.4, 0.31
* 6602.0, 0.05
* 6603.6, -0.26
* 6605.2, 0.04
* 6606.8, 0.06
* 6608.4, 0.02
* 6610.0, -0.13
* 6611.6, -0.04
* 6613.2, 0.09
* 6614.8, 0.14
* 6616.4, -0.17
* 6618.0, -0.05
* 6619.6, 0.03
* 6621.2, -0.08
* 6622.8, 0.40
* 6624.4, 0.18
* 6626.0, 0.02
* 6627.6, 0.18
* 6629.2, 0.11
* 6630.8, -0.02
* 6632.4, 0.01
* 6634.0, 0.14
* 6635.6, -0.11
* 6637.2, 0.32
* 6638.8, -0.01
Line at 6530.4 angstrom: H-gamma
